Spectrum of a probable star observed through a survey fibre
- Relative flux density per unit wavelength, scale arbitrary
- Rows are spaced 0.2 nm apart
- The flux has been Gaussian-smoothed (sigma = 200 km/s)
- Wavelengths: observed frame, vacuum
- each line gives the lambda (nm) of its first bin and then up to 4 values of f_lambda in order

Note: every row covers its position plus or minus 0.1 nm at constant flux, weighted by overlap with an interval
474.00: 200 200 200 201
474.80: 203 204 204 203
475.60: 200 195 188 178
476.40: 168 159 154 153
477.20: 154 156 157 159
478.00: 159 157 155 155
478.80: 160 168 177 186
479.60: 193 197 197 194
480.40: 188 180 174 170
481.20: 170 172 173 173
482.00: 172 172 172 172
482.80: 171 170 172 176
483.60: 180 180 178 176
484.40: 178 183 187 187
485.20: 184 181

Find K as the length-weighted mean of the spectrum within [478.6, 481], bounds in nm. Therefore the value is 181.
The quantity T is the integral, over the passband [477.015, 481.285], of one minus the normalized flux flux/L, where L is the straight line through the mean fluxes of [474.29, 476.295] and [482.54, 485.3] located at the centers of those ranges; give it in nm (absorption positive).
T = 0.39 nm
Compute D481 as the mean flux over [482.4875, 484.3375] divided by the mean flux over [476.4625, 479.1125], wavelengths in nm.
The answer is 1.11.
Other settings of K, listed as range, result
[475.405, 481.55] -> 173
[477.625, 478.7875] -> 157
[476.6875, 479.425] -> 160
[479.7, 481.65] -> 182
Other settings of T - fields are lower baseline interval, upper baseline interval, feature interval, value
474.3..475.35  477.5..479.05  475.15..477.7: 0.12 nm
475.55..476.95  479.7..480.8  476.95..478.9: 0.27 nm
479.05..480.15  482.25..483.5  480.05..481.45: 0.03 nm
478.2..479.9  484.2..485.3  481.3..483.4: 0.08 nm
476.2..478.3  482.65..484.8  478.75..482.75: -0.23 nm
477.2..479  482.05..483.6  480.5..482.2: -0.05 nm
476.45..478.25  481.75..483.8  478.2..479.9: -0.11 nm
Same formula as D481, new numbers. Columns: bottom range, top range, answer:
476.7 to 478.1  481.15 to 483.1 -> 1.10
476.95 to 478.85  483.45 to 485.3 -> 1.16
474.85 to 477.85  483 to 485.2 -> 1.02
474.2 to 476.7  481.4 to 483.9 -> 0.90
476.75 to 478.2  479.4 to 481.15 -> 1.19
